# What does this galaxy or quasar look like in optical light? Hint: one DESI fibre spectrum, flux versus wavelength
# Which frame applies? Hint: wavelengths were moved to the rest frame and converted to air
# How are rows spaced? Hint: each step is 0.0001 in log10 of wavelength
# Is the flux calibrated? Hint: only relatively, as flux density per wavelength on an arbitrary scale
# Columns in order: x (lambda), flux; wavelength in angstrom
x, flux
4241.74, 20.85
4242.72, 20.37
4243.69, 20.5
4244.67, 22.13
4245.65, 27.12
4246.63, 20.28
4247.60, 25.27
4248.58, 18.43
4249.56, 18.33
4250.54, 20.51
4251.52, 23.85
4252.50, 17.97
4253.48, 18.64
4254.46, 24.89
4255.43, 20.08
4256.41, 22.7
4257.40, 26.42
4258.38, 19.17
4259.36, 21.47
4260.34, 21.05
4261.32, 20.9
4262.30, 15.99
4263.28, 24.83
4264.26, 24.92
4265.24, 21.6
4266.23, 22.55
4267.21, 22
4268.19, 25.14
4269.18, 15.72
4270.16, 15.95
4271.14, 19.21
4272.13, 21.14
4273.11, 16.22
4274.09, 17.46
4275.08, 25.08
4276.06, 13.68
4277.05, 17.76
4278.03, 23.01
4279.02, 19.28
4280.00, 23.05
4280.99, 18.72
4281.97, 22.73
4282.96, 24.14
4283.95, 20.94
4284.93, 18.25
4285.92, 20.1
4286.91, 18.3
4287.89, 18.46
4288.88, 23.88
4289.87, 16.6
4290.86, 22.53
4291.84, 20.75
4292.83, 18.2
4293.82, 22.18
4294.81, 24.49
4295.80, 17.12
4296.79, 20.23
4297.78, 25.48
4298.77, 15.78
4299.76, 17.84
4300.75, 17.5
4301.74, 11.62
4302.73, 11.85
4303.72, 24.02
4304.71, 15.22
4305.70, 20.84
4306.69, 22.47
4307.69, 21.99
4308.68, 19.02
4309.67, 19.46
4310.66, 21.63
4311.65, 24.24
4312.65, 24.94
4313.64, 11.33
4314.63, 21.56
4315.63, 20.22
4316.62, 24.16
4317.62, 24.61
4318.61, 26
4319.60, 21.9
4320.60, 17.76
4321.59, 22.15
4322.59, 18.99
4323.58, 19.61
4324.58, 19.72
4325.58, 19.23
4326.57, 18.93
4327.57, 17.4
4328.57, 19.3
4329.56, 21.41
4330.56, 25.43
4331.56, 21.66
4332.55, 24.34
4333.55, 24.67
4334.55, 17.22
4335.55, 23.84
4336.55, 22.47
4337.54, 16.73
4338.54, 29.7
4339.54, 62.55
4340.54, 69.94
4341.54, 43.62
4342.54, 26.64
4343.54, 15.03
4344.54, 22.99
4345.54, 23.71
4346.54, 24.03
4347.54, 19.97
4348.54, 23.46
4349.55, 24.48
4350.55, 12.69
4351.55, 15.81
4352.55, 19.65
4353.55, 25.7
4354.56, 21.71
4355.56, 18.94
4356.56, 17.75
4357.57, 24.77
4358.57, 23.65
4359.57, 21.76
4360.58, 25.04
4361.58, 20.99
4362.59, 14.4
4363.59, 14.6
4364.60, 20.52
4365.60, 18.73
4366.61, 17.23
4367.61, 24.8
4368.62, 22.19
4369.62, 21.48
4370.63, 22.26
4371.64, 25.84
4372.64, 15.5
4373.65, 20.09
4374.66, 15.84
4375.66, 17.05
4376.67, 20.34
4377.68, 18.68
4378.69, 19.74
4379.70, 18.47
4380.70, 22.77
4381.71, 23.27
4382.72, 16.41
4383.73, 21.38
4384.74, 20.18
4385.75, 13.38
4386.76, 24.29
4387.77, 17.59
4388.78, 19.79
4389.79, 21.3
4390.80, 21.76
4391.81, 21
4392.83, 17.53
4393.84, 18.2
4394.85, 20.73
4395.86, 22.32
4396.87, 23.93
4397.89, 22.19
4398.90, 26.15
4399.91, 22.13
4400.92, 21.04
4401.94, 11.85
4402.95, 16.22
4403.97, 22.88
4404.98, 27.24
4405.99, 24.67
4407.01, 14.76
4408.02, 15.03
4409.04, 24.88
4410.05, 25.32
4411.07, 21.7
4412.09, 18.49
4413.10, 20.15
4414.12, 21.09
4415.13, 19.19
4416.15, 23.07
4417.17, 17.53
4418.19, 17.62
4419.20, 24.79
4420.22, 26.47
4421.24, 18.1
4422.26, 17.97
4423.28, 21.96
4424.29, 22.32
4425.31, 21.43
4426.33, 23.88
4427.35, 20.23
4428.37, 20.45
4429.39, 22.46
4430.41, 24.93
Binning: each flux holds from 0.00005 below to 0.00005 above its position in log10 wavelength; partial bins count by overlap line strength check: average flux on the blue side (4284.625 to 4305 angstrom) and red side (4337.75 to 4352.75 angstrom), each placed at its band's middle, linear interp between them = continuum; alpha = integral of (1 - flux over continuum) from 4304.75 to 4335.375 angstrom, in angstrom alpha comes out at 3.7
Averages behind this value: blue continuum 19.1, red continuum 28.9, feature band 21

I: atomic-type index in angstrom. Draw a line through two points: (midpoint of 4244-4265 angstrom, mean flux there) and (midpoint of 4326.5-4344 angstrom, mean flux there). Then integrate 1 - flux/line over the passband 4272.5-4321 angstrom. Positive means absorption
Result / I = 9.49 angstrom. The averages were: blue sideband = 21.7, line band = 20.1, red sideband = 28.1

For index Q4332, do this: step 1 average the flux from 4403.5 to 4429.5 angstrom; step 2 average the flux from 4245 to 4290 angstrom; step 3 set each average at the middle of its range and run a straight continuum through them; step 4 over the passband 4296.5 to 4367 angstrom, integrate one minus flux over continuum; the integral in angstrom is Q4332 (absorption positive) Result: -4.1 angstrom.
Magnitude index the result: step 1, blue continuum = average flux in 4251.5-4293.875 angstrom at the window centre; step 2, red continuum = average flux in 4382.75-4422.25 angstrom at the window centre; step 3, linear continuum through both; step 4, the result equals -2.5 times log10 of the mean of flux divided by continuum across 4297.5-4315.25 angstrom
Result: 0.075 mag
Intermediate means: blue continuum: 20.6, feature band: 19.2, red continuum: 20.6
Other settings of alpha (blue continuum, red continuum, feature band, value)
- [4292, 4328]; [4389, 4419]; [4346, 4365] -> -0.17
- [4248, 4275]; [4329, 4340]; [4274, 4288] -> 1.26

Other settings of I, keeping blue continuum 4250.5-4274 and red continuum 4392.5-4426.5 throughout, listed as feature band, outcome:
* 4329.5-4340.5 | -3.9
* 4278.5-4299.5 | 0.4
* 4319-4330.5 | 0.5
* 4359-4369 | 0.4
